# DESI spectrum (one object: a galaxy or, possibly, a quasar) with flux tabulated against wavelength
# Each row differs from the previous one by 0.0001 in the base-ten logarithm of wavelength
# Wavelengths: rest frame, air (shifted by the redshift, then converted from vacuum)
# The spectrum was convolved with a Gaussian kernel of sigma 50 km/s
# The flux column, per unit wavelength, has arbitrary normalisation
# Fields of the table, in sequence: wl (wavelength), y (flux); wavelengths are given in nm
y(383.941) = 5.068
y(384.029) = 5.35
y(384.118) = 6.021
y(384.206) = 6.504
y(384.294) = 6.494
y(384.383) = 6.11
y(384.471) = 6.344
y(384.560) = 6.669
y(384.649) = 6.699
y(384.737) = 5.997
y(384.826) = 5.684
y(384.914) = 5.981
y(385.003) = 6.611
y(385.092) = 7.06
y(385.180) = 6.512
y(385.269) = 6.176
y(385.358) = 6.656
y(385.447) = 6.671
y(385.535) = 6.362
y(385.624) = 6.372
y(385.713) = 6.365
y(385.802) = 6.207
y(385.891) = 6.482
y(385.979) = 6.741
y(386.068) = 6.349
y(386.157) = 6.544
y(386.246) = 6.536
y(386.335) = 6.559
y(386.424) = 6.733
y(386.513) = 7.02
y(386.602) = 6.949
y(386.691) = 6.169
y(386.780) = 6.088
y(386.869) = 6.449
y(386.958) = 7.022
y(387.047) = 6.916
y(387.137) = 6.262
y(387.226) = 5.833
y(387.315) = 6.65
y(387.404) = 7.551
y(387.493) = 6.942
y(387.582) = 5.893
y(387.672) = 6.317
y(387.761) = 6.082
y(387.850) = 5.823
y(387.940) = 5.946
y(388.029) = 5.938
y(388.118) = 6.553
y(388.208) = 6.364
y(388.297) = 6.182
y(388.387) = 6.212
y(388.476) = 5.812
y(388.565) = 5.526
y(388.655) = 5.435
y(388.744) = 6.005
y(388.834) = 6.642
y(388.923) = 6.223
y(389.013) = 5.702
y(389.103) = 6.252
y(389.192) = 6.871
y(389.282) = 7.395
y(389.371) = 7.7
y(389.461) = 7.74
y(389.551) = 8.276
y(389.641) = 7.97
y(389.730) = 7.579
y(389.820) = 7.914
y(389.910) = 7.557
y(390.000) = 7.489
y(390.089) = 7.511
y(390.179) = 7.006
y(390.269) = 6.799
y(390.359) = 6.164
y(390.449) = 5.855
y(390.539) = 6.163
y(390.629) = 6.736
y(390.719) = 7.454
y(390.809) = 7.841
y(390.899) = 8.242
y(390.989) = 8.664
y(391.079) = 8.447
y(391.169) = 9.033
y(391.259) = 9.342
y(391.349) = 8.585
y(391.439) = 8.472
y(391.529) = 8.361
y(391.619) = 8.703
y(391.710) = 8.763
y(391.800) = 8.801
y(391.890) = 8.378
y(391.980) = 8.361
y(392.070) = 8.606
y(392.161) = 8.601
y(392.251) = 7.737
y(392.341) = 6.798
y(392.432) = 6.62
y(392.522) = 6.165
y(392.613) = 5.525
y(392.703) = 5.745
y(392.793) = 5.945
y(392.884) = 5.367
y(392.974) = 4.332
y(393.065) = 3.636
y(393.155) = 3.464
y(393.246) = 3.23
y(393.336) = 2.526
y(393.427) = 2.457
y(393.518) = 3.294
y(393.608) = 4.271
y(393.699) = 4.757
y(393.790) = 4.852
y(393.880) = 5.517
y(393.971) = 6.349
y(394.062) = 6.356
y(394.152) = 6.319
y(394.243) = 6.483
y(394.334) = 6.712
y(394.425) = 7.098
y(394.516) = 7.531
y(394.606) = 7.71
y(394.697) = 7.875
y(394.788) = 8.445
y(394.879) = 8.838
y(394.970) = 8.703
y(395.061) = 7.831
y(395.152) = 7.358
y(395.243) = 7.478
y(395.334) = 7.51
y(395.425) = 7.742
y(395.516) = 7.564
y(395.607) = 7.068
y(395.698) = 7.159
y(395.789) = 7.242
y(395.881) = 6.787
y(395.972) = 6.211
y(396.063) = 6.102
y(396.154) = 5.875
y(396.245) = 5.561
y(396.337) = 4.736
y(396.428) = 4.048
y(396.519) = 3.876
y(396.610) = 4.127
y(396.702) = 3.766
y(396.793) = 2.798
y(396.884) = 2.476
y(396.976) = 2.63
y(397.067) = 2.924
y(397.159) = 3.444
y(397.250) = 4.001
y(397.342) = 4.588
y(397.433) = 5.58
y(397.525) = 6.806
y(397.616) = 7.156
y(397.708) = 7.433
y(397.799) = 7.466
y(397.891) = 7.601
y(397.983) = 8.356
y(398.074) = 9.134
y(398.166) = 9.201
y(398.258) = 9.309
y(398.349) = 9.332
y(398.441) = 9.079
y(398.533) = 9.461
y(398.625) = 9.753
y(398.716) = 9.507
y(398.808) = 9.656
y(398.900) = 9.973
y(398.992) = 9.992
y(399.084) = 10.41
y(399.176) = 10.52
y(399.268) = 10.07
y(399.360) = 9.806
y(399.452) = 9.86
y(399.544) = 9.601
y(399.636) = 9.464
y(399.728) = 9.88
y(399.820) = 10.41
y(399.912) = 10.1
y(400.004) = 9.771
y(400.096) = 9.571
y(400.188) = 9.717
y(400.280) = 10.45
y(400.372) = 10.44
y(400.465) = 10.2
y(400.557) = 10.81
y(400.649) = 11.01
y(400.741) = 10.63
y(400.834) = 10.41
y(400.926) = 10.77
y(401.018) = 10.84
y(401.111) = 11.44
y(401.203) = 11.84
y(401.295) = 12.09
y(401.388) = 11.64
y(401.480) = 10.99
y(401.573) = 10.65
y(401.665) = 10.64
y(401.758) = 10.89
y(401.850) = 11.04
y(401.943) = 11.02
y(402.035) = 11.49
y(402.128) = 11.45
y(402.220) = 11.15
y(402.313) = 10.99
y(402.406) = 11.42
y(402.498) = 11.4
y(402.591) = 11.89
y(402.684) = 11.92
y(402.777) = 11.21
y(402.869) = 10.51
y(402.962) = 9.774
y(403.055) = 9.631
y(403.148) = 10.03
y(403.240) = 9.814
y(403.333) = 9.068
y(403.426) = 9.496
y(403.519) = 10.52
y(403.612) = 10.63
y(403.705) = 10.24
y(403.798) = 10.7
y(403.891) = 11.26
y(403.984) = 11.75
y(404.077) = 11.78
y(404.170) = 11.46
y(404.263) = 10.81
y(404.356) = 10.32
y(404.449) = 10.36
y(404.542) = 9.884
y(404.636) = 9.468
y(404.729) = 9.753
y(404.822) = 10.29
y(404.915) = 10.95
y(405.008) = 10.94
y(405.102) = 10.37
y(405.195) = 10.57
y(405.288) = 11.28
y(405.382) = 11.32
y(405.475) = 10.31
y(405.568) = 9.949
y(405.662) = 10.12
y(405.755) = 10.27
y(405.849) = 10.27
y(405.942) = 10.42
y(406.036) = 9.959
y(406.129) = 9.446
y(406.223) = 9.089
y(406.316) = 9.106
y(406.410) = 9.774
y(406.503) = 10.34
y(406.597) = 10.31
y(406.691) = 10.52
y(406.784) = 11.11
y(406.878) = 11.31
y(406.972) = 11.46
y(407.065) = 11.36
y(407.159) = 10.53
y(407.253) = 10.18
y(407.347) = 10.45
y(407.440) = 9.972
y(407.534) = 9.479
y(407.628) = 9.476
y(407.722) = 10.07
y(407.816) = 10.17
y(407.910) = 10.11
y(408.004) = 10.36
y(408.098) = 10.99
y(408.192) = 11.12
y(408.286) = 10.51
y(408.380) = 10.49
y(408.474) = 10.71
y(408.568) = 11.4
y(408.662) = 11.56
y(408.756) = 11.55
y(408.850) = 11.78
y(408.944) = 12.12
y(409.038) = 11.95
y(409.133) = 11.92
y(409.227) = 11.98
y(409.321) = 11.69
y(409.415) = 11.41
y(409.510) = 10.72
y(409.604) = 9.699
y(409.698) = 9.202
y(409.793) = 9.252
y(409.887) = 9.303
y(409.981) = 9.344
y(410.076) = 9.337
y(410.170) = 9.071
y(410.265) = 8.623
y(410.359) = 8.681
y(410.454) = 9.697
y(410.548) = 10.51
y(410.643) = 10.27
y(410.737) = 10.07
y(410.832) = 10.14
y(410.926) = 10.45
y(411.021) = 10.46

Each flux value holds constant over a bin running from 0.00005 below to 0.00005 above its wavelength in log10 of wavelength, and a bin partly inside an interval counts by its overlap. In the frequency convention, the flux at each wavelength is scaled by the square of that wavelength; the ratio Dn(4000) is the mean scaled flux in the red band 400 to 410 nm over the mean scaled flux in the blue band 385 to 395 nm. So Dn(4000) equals 1.72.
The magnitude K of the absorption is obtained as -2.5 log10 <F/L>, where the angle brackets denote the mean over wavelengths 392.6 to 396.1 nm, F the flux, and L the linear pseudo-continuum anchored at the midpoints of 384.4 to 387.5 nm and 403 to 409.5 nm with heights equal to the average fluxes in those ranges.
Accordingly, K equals 0.316 mag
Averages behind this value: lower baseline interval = 6.51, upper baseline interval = 10.6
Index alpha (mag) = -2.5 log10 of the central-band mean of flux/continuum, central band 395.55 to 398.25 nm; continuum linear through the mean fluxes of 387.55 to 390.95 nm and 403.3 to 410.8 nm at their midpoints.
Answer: 0.41 mag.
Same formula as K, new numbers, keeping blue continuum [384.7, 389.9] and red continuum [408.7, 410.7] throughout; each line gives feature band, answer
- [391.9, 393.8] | 0.349 mag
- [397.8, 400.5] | -0.126 mag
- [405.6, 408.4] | -0.039 mag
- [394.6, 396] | 0.043 mag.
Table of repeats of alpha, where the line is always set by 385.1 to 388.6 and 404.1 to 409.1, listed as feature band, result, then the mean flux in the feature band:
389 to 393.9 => 0.085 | 6.77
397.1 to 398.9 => 0.133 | 7.75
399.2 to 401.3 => -0.128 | 10.4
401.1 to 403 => -0.171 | 11.2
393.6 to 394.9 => 0.200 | 6.63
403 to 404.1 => -0.051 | 10.4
